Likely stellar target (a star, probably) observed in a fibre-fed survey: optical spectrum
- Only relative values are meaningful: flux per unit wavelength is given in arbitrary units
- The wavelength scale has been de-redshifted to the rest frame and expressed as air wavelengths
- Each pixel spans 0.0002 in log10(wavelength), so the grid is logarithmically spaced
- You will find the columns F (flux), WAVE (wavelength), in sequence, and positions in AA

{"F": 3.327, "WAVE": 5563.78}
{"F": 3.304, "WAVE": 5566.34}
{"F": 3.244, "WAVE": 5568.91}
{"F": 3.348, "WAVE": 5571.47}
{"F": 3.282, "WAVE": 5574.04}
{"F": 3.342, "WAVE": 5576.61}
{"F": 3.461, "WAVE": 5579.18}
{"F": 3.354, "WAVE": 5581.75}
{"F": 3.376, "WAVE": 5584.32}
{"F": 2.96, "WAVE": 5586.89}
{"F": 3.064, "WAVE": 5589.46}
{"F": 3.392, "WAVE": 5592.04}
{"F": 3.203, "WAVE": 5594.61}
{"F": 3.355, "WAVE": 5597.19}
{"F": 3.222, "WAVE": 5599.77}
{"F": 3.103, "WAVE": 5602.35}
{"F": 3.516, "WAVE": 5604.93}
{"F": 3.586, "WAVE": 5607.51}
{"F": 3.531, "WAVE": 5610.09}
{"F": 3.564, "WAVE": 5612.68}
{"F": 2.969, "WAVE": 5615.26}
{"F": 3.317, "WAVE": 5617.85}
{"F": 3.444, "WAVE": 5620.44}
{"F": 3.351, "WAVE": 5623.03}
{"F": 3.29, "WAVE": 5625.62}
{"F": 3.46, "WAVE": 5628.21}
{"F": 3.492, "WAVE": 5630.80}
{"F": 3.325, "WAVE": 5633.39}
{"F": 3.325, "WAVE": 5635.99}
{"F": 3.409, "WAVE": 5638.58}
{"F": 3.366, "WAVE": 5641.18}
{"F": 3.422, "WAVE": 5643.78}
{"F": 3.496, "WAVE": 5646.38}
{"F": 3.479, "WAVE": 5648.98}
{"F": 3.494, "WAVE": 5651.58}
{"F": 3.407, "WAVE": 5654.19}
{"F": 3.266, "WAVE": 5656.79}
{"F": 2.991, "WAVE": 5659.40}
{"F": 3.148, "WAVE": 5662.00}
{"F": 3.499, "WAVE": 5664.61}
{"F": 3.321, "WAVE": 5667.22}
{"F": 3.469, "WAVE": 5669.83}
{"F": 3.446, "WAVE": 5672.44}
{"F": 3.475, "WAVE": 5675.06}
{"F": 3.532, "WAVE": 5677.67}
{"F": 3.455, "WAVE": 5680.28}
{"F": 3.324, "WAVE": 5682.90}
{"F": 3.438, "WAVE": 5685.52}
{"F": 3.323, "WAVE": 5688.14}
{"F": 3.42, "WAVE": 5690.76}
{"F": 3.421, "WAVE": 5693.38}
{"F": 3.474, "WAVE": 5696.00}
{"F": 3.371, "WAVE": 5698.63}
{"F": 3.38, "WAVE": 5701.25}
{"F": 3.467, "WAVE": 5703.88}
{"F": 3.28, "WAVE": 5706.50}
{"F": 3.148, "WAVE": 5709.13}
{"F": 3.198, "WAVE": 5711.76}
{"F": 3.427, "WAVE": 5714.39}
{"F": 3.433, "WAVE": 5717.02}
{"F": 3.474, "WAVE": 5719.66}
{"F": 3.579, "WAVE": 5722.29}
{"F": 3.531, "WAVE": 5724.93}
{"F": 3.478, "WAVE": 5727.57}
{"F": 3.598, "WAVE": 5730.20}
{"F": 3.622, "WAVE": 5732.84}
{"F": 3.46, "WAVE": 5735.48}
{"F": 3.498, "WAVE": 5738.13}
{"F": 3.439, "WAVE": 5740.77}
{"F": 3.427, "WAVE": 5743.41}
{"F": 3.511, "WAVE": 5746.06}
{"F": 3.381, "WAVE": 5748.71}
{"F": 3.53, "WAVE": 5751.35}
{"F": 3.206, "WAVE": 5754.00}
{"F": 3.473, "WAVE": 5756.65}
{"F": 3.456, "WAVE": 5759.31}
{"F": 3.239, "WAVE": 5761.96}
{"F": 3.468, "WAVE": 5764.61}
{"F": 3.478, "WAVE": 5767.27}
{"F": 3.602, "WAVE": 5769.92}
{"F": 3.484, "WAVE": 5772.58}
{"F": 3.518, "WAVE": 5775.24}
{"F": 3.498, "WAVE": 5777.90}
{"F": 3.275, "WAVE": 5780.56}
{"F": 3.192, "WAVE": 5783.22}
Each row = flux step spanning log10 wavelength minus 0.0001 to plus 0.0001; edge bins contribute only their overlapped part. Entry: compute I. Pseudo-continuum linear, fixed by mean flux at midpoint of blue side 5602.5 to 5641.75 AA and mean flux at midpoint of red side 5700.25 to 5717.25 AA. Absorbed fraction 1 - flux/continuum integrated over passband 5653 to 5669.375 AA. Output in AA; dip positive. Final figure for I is 0.4 AA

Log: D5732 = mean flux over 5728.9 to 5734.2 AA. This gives 3.61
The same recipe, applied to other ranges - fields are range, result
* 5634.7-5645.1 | 3.38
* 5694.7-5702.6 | 3.41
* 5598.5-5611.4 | 3.39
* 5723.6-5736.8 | 3.54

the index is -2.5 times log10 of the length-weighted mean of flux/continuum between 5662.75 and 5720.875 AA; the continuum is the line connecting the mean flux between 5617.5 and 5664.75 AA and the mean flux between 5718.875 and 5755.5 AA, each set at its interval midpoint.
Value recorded 0.01 mag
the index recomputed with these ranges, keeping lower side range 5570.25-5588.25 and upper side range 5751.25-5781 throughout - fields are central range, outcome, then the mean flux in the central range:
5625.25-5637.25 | -0.02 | 3.39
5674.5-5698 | -0.02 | 3.43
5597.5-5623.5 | -0.01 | 3.36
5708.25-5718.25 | 0.03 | 3.31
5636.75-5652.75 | -0.03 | 3.44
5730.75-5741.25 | -0.03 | 3.52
